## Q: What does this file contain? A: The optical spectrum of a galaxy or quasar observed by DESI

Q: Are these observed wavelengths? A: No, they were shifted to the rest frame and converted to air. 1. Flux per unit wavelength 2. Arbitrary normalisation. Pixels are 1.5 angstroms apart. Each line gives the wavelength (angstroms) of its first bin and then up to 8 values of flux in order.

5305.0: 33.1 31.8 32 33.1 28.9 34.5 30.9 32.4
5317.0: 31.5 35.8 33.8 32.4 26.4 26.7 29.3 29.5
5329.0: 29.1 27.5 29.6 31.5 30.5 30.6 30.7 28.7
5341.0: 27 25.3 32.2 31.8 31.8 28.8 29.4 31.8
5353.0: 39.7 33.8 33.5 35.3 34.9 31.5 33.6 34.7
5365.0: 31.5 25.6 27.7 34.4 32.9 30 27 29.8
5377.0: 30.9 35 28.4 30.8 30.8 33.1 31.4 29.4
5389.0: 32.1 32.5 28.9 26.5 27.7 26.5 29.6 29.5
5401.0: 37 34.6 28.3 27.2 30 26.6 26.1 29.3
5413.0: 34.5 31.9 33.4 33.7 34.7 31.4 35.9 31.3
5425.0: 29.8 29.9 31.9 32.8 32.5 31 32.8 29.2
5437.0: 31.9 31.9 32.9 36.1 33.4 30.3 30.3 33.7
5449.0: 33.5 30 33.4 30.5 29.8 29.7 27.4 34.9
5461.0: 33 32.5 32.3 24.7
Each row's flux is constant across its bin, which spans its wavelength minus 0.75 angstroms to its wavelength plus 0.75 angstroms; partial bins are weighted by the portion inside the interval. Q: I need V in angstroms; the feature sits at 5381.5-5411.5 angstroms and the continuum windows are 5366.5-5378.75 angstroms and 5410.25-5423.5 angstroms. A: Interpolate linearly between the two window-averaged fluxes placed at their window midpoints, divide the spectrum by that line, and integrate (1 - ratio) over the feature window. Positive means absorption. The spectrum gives 1.7 angstroms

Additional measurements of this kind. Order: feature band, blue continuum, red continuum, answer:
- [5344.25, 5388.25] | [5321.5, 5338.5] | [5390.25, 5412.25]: -3.6 angstroms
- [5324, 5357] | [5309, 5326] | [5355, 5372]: 1.4 angstroms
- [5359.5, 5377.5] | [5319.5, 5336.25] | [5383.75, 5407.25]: -0.5 angstroms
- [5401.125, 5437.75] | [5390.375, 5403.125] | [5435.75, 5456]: -0.4 angstroms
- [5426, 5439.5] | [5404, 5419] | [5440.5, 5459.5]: -0.2 angstroms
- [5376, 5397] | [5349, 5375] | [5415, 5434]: 1.2 angstroms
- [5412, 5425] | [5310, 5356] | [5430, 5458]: -0.6 angstroms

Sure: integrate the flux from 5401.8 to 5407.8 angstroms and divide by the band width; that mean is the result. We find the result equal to 30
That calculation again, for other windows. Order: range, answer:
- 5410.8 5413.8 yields 31.9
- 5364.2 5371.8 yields 30.4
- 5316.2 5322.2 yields 33.4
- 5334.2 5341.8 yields 29.5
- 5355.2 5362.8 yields 33.8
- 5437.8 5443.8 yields 33.6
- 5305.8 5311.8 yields 31.5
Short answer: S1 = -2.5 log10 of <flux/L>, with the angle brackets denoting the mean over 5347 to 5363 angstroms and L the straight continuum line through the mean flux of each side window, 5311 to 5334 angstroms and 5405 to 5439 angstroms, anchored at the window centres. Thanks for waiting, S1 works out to -0.08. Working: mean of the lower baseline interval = 30.7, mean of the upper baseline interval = 31.3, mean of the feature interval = 33.2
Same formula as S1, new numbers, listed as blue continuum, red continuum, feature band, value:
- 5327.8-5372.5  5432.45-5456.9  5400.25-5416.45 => 0.03 mag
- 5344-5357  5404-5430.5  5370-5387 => 0.04 mag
